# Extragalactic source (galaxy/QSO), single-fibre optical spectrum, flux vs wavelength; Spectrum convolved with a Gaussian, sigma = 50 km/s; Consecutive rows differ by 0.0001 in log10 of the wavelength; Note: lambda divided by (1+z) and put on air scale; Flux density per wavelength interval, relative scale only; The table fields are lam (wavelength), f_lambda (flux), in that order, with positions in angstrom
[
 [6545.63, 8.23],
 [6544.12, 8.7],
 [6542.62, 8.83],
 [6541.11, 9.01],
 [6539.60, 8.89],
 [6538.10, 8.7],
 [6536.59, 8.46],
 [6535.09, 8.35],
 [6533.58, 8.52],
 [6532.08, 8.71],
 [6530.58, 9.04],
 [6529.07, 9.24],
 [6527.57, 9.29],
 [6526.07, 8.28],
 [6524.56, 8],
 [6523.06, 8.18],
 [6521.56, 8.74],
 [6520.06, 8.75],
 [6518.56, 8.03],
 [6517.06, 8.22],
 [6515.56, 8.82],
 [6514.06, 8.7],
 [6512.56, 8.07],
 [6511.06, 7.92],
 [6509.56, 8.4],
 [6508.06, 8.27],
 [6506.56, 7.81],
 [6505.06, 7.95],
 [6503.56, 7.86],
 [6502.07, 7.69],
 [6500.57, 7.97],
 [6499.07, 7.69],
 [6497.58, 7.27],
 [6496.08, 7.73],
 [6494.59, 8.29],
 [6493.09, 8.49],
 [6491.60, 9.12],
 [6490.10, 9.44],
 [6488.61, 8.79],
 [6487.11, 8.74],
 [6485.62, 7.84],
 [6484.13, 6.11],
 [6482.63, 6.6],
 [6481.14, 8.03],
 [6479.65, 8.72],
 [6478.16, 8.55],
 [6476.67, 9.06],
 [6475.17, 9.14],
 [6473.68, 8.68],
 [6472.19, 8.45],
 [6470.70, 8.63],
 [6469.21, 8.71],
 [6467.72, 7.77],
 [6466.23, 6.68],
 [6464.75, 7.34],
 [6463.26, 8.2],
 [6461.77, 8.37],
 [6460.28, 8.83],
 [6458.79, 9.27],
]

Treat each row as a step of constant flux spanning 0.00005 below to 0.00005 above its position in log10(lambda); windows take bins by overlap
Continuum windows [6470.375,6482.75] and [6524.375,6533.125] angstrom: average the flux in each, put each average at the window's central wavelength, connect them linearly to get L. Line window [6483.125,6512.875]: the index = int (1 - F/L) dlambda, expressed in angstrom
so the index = 1.97 angstrom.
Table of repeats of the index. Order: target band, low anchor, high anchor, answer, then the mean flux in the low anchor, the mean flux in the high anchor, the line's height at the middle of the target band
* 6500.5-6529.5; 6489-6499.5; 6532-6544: 0.66 angstrom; 8.33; 8.69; 8.5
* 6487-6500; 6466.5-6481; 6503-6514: -0.14 angstrom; 8.54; 8.08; 8.28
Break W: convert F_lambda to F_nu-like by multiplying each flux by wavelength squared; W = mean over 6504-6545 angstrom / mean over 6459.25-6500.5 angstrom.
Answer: 1.1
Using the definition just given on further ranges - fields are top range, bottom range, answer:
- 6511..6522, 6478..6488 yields 1.10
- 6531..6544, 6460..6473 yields 1.10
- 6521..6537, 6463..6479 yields 1.06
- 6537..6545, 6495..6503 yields 1.16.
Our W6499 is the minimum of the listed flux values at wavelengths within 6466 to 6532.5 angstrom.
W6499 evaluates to 6.11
